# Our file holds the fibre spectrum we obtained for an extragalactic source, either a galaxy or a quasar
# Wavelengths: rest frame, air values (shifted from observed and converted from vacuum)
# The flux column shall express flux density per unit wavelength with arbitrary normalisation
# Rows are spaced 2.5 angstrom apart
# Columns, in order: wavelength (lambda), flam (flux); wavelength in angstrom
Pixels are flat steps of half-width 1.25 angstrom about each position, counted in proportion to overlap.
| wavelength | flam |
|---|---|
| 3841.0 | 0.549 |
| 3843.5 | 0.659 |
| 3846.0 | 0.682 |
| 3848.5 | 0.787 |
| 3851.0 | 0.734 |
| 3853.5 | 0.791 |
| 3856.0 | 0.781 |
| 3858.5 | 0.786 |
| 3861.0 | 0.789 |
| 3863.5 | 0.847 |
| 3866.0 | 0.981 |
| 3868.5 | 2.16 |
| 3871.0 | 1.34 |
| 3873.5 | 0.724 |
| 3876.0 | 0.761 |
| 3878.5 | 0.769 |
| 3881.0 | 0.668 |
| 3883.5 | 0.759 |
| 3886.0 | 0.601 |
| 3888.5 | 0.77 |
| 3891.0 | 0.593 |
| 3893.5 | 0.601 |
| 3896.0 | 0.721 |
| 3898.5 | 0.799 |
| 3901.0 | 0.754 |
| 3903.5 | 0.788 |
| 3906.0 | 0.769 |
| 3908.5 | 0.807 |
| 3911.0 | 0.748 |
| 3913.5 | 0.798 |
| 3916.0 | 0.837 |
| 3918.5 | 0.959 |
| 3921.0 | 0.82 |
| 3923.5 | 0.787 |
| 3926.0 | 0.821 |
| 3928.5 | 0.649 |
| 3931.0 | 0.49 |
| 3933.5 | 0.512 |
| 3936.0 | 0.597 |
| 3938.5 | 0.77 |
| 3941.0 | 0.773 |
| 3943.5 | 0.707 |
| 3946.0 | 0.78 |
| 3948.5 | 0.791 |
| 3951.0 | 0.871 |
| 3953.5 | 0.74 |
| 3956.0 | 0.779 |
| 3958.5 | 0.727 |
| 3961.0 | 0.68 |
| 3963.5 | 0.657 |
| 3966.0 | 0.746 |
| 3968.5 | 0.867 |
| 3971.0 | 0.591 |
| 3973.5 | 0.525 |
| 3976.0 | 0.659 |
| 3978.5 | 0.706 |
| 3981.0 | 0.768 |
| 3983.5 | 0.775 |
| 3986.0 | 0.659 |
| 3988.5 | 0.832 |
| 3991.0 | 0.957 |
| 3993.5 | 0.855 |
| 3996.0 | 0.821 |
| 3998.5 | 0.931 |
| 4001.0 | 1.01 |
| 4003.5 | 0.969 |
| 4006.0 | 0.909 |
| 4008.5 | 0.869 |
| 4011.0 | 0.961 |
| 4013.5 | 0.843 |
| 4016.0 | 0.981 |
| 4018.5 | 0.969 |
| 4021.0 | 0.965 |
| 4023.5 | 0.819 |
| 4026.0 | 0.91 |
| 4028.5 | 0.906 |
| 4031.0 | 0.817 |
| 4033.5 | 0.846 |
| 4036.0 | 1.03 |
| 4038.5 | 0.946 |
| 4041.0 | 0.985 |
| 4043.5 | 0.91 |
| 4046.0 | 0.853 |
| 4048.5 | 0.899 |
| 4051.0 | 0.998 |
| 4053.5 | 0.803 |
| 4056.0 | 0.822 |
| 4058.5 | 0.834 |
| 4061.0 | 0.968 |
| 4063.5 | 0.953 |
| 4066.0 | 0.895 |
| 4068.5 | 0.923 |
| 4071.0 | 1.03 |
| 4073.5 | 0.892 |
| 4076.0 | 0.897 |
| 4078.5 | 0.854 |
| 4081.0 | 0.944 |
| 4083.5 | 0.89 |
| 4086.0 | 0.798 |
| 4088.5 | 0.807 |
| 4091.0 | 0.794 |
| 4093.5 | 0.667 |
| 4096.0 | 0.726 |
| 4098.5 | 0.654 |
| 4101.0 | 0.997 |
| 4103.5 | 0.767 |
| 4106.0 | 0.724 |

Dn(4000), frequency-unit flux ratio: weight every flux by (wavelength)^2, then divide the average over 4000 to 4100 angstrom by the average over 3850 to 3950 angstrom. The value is 1.20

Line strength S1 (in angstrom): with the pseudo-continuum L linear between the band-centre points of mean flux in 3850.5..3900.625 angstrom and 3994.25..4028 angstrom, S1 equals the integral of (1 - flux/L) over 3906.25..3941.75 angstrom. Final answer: 5.38 angstrom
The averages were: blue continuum 0.849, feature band 0.741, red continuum 0.919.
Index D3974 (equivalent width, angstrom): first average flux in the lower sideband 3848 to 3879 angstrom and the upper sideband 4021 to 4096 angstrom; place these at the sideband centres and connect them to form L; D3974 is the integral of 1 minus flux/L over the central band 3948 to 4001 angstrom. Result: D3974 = 8.60 angstrom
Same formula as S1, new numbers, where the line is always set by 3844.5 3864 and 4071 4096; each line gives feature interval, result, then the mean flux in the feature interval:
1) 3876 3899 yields 2.44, 0.698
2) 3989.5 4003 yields -1.68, 0.916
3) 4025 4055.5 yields -2.87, 0.906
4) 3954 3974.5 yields 2.66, 0.7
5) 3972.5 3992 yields 1.82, 0.735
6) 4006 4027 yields -2.38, 0.914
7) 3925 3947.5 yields 3.36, 0.677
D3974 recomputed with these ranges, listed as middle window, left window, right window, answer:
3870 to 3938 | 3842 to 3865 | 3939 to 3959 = 1.74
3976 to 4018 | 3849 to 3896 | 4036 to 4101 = 0.31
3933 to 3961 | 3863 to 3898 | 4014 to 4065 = 4.89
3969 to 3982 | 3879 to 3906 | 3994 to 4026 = 3.00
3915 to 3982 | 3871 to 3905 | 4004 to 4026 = 7.83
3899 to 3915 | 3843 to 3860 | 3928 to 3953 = -1.39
